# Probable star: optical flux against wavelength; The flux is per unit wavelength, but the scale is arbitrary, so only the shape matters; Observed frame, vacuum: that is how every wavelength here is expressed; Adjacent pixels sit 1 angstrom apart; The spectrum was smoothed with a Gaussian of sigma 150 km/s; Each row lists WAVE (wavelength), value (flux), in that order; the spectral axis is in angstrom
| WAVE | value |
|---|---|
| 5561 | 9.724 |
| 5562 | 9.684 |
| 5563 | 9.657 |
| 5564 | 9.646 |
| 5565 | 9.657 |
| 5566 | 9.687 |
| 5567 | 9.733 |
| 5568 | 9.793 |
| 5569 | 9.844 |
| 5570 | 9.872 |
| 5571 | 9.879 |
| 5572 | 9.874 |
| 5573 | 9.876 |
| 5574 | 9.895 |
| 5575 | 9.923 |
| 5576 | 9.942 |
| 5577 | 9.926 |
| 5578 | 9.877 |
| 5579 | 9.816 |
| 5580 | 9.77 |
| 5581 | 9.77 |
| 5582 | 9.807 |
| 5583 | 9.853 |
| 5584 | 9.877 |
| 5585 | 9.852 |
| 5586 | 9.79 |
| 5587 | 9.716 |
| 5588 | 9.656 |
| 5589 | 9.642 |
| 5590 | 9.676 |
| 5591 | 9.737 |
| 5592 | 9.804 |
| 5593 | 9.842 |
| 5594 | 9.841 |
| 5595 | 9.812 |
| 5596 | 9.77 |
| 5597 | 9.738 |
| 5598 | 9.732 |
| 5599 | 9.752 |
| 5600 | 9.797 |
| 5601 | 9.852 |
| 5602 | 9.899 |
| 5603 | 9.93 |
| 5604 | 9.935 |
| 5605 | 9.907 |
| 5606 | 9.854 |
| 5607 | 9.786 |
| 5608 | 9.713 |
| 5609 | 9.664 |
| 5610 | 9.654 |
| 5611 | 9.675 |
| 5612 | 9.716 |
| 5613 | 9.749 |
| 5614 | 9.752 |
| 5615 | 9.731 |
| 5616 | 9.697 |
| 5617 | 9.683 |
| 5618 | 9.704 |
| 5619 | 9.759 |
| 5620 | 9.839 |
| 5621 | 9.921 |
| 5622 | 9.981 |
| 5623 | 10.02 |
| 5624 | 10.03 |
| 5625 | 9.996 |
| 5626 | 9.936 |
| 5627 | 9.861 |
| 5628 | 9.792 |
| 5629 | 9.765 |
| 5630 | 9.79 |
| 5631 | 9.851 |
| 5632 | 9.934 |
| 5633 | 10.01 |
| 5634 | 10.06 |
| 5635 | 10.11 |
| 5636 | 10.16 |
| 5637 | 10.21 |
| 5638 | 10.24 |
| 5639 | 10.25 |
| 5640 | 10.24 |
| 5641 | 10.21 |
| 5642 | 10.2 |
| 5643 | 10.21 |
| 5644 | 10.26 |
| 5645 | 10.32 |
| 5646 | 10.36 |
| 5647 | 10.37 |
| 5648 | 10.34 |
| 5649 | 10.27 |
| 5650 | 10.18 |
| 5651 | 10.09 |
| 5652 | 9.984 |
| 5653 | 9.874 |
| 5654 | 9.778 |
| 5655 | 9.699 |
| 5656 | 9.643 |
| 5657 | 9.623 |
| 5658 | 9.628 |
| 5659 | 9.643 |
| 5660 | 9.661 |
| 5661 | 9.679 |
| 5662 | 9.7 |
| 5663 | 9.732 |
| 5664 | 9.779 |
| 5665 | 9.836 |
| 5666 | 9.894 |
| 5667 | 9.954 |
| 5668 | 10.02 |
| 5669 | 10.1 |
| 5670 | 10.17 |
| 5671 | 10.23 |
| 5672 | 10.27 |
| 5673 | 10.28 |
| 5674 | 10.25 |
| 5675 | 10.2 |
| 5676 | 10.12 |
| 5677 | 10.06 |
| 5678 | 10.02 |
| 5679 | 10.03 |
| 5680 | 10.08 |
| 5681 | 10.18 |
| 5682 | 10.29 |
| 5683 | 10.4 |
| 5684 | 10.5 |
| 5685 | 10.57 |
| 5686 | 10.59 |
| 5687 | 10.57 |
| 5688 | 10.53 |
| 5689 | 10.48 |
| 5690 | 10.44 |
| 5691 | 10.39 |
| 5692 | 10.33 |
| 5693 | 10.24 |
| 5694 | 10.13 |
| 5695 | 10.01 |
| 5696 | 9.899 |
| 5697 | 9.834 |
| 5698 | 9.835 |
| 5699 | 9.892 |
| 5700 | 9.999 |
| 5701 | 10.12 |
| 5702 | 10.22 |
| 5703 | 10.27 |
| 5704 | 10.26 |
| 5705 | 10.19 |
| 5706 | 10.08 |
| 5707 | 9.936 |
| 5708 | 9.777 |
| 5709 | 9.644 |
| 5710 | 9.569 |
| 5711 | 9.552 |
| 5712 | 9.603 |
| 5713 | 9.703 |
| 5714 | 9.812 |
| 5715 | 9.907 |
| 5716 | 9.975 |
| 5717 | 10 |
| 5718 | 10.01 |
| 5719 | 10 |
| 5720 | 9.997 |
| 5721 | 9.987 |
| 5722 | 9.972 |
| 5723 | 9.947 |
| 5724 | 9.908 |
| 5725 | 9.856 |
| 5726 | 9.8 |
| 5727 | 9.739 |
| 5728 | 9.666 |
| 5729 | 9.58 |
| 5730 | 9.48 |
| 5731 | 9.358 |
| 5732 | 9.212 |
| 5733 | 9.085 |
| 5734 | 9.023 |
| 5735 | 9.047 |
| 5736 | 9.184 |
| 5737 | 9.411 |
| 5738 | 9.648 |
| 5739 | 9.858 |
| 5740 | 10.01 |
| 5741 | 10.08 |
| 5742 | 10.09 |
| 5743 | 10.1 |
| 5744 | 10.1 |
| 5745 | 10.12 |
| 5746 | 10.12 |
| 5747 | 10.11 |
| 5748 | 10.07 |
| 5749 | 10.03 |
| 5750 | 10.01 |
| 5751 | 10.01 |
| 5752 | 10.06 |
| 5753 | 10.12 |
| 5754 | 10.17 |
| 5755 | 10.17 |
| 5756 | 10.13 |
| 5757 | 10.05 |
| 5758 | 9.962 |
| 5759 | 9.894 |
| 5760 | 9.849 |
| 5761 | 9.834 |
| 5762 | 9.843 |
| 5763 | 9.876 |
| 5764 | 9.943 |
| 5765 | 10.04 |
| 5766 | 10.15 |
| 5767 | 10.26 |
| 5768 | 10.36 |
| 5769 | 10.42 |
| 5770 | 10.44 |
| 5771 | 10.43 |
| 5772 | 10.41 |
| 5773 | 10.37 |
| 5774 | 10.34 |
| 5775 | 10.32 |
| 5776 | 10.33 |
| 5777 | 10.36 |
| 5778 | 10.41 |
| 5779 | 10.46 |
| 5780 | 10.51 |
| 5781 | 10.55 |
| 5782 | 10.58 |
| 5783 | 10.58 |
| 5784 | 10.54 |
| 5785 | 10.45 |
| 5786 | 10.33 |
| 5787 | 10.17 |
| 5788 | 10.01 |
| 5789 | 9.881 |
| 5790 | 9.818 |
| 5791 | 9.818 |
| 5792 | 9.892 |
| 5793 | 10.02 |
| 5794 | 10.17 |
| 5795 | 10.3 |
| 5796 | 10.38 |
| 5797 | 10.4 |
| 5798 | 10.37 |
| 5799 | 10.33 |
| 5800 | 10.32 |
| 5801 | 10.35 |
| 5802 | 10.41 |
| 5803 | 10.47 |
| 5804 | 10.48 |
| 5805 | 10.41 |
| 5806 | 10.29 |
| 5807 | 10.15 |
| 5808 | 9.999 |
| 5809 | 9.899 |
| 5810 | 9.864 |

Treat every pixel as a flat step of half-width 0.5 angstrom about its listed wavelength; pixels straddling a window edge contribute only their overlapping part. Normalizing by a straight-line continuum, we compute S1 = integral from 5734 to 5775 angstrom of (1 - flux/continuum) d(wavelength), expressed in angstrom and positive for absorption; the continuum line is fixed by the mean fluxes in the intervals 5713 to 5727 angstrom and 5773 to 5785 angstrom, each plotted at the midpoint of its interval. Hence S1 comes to 0.8 angstrom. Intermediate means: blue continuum 9.92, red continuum 10.4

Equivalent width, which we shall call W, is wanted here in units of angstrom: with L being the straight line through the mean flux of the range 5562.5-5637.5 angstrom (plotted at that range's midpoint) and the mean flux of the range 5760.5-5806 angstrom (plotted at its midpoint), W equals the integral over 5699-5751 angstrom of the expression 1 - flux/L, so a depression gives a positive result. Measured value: 1.53 angstrom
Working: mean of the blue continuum 9.83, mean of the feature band 9.83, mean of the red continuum 10.3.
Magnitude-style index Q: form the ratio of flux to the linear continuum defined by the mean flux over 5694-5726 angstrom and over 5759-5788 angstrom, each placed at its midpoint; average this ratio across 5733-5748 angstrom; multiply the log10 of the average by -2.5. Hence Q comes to 0.04 mag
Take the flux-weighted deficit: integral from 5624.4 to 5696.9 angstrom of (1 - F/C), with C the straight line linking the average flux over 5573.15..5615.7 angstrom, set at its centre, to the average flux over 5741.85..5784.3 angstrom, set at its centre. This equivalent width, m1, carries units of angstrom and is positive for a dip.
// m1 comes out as -1.0 angstrom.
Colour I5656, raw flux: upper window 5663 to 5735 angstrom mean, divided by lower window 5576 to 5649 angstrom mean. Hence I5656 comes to 1.01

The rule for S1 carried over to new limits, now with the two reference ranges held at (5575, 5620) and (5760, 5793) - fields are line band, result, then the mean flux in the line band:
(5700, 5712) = 0.1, 9.95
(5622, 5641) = -0.3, 10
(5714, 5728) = 0.2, 9.92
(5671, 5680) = -0.2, 10.2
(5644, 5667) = 0.0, 9.92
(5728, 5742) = 0.9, 9.49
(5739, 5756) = 0.1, 10.1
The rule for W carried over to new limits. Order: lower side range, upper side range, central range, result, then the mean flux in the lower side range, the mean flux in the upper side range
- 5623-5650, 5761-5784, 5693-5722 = 0.8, 10.1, 10.3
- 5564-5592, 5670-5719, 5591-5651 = -0.1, 9.8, 10.1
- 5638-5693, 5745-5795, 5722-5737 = 1.0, 10.1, 10.2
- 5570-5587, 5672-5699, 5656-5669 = 0.5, 9.85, 10.2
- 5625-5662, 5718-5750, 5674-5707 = -1.1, 10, 9.77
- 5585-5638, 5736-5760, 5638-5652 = -0.5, 9.84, 9.99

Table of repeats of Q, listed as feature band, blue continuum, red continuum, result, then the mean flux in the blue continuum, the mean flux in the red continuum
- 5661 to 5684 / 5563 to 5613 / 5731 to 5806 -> -0.01 mag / 9.8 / 10.1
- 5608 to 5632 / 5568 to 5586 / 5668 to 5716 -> 0.02 mag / 9.86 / 10.1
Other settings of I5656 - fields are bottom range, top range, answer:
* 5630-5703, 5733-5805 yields 1.00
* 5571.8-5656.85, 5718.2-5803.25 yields 1.01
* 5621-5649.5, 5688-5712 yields 1.00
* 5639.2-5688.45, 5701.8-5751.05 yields 0.97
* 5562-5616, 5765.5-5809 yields 1.05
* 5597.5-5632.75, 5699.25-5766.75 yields 1.01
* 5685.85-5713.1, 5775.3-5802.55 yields 1.02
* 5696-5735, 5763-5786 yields 1.06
